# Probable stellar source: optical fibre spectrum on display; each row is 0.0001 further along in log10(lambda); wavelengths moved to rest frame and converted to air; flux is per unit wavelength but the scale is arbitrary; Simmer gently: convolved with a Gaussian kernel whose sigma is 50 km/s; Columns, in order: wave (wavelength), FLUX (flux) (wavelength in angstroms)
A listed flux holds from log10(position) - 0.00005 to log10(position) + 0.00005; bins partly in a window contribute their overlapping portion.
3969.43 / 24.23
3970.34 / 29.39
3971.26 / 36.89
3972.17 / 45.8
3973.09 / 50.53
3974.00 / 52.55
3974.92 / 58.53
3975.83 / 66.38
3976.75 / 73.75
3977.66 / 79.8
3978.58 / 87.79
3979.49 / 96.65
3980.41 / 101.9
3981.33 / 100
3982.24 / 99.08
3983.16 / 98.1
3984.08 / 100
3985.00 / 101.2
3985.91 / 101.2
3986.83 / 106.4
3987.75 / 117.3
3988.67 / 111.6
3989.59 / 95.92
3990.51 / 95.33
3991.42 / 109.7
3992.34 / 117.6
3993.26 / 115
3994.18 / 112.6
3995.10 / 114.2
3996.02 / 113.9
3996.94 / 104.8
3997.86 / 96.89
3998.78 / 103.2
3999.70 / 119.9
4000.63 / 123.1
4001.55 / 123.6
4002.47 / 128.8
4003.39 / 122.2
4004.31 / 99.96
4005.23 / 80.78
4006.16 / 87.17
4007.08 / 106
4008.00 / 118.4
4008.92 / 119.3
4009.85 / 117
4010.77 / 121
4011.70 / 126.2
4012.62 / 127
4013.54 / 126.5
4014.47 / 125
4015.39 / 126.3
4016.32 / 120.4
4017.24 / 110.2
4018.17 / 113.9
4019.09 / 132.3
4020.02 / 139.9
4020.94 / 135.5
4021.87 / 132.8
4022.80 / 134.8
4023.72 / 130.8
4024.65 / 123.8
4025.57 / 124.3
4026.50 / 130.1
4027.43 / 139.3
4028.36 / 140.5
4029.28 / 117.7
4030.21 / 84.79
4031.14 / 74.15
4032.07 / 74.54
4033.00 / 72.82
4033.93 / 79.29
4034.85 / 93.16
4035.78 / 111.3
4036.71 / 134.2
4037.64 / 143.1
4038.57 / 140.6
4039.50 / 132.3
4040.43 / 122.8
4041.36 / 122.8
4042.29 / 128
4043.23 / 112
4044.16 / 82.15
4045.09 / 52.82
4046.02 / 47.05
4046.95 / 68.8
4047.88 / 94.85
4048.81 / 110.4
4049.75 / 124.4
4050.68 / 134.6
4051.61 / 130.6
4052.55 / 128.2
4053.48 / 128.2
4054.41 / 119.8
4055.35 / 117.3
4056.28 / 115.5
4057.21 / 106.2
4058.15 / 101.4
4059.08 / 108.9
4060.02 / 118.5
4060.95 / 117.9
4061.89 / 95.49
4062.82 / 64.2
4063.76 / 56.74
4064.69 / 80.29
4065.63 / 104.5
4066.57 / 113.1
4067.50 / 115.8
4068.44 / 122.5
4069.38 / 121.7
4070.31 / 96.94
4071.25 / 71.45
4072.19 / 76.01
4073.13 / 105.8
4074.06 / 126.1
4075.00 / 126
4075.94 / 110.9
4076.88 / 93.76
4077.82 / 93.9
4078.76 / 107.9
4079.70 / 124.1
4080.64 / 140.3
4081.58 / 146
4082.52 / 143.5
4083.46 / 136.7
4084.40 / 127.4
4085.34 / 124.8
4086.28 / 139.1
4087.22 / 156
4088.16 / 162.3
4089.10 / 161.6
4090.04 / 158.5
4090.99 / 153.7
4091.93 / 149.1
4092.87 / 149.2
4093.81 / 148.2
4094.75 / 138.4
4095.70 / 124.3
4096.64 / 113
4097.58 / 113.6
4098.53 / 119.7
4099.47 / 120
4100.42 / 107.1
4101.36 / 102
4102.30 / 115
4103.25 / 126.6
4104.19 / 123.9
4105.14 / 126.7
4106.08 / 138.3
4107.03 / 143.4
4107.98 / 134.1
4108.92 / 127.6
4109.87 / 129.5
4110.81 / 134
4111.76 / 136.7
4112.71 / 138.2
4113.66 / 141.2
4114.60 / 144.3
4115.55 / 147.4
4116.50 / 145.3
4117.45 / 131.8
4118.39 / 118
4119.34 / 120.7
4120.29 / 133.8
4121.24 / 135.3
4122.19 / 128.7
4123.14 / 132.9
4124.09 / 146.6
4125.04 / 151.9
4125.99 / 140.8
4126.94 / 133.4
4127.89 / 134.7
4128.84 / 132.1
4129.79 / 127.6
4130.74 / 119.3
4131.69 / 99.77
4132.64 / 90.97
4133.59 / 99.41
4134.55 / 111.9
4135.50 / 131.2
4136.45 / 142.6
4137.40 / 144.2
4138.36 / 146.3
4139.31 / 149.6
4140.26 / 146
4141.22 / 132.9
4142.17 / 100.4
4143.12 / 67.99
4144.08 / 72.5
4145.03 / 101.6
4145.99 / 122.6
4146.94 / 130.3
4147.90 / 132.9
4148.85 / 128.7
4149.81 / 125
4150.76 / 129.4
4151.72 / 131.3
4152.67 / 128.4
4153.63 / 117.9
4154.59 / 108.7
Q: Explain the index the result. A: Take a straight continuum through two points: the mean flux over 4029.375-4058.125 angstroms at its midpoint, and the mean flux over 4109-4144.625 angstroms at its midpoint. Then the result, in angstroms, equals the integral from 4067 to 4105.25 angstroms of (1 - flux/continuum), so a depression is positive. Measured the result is -2.4 angstroms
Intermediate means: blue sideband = 106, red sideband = 128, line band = 125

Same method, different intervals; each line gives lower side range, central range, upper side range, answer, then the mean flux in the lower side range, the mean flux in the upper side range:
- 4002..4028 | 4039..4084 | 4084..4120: 6.96 angstroms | 122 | 134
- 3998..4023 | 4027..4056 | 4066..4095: 3.31 angstroms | 119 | 127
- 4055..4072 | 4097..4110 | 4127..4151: -1.34 angstroms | 101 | 121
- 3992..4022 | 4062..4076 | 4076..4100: 3.30 angstroms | 117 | 133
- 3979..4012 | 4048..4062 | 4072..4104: 0.45 angstroms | 108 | 128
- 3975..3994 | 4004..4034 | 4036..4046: -2.19 angstroms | 98.2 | 114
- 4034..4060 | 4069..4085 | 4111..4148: 0.33 angstroms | 111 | 127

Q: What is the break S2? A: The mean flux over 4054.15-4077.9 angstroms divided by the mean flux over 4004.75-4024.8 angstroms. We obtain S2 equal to 0.9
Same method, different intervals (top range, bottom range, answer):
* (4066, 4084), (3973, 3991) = 1.26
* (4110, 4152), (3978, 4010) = 1.19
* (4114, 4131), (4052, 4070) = 1.26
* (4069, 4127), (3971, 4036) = 1.22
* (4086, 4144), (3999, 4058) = 1.15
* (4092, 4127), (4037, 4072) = 1.23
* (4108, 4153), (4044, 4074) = 1.26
